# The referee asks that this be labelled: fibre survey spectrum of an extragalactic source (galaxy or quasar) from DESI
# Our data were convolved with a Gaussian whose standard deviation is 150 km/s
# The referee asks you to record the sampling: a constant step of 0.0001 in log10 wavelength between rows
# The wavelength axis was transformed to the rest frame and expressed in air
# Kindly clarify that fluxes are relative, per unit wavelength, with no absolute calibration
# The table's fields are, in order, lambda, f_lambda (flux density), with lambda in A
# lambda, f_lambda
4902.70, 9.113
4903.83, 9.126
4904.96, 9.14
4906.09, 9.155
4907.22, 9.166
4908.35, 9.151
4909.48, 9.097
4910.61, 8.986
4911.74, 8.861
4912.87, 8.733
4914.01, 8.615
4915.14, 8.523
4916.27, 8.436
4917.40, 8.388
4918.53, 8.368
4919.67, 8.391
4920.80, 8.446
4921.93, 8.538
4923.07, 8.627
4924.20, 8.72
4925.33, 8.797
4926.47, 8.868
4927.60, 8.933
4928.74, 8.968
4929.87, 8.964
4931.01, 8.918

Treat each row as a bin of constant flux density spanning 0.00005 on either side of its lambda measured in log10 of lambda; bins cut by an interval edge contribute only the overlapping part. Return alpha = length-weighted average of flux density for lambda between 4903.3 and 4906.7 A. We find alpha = 9.14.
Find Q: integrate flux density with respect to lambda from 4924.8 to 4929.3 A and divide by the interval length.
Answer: 8.88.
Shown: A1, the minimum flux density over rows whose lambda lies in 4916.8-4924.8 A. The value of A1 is 8.368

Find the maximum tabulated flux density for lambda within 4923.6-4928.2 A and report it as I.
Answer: 8.933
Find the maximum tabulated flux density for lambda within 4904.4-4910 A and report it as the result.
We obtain 9.166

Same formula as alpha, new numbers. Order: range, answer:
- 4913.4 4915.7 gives 8.55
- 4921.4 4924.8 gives 8.63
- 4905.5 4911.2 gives 9.11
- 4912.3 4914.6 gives 8.65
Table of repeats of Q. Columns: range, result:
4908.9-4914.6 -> 8.85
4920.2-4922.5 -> 8.5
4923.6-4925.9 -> 8.77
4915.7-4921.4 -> 8.41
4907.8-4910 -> 9.13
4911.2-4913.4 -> 8.8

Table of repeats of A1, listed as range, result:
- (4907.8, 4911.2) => 8.986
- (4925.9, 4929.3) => 8.868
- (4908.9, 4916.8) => 8.436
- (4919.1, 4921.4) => 8.391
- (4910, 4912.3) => 8.861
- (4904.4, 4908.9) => 9.14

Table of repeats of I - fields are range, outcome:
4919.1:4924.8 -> 8.72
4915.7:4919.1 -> 8.436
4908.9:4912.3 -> 9.097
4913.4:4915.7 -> 8.615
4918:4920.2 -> 8.391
